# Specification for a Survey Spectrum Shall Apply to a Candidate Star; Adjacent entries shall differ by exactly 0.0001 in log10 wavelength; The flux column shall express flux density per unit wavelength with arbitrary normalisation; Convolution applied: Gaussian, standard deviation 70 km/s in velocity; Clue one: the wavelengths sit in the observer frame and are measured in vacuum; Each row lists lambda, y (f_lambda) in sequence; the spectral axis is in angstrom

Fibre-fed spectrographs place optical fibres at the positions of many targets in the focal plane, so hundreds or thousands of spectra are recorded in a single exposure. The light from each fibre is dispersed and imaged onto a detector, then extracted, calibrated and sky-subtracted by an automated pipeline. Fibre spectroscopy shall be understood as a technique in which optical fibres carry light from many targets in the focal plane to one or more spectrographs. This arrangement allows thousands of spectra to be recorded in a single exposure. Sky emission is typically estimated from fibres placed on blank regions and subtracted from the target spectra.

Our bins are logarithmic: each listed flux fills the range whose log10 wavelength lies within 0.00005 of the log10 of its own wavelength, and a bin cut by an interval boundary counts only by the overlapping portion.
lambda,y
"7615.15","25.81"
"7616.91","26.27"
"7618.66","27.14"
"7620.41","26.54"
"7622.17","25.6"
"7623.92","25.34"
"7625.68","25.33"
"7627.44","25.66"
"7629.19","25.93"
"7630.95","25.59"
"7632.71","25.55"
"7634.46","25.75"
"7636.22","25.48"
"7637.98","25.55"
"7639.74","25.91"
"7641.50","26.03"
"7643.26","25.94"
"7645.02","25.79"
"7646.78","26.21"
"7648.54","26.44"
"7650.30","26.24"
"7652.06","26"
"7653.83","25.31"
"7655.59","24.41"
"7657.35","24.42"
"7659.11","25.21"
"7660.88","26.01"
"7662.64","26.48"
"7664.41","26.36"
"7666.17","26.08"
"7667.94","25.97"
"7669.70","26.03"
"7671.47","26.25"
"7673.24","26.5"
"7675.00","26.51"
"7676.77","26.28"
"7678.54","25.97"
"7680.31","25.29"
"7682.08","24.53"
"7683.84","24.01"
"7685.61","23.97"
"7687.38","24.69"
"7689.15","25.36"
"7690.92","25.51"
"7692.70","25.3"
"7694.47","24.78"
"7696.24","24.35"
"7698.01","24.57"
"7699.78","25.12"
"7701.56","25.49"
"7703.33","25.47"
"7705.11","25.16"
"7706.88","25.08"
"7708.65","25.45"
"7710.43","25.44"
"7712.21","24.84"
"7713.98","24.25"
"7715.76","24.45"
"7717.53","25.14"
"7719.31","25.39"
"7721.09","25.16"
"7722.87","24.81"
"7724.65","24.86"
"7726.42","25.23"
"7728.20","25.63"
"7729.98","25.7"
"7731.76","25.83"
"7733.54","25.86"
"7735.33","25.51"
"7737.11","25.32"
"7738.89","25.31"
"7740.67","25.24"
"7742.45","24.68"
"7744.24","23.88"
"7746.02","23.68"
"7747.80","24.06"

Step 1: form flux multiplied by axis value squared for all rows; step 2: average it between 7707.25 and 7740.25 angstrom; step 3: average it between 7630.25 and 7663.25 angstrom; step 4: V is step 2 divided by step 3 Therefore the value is 1.00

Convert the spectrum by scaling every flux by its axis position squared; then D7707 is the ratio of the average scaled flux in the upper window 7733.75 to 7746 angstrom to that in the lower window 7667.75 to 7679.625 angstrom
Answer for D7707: 0.97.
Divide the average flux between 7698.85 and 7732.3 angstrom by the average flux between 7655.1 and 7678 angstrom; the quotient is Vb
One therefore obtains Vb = 0.97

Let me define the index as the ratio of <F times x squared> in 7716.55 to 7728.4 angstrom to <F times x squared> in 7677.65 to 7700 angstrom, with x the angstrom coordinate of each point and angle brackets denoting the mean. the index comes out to 1.0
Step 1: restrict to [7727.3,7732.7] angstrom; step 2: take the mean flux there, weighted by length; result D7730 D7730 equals 25.7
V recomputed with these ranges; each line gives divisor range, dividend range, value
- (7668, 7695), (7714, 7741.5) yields 1.01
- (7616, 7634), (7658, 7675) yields 1.02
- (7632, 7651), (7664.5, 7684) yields 1.01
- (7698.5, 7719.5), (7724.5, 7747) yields 1.01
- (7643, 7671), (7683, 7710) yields 0.98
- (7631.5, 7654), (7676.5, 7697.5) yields 0.98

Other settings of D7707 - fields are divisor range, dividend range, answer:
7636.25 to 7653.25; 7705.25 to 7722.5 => 0.98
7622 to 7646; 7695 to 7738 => 1.00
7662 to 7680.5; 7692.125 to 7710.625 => 0.97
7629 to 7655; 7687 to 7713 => 0.99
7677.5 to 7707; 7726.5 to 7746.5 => 1.02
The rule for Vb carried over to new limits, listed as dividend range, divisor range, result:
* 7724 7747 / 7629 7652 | 0.97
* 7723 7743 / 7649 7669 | 0.99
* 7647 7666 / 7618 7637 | 1.00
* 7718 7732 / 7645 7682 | 0.98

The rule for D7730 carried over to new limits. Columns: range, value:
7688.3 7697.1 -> 25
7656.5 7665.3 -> 25.7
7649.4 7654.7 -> 25.8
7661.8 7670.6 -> 26.2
